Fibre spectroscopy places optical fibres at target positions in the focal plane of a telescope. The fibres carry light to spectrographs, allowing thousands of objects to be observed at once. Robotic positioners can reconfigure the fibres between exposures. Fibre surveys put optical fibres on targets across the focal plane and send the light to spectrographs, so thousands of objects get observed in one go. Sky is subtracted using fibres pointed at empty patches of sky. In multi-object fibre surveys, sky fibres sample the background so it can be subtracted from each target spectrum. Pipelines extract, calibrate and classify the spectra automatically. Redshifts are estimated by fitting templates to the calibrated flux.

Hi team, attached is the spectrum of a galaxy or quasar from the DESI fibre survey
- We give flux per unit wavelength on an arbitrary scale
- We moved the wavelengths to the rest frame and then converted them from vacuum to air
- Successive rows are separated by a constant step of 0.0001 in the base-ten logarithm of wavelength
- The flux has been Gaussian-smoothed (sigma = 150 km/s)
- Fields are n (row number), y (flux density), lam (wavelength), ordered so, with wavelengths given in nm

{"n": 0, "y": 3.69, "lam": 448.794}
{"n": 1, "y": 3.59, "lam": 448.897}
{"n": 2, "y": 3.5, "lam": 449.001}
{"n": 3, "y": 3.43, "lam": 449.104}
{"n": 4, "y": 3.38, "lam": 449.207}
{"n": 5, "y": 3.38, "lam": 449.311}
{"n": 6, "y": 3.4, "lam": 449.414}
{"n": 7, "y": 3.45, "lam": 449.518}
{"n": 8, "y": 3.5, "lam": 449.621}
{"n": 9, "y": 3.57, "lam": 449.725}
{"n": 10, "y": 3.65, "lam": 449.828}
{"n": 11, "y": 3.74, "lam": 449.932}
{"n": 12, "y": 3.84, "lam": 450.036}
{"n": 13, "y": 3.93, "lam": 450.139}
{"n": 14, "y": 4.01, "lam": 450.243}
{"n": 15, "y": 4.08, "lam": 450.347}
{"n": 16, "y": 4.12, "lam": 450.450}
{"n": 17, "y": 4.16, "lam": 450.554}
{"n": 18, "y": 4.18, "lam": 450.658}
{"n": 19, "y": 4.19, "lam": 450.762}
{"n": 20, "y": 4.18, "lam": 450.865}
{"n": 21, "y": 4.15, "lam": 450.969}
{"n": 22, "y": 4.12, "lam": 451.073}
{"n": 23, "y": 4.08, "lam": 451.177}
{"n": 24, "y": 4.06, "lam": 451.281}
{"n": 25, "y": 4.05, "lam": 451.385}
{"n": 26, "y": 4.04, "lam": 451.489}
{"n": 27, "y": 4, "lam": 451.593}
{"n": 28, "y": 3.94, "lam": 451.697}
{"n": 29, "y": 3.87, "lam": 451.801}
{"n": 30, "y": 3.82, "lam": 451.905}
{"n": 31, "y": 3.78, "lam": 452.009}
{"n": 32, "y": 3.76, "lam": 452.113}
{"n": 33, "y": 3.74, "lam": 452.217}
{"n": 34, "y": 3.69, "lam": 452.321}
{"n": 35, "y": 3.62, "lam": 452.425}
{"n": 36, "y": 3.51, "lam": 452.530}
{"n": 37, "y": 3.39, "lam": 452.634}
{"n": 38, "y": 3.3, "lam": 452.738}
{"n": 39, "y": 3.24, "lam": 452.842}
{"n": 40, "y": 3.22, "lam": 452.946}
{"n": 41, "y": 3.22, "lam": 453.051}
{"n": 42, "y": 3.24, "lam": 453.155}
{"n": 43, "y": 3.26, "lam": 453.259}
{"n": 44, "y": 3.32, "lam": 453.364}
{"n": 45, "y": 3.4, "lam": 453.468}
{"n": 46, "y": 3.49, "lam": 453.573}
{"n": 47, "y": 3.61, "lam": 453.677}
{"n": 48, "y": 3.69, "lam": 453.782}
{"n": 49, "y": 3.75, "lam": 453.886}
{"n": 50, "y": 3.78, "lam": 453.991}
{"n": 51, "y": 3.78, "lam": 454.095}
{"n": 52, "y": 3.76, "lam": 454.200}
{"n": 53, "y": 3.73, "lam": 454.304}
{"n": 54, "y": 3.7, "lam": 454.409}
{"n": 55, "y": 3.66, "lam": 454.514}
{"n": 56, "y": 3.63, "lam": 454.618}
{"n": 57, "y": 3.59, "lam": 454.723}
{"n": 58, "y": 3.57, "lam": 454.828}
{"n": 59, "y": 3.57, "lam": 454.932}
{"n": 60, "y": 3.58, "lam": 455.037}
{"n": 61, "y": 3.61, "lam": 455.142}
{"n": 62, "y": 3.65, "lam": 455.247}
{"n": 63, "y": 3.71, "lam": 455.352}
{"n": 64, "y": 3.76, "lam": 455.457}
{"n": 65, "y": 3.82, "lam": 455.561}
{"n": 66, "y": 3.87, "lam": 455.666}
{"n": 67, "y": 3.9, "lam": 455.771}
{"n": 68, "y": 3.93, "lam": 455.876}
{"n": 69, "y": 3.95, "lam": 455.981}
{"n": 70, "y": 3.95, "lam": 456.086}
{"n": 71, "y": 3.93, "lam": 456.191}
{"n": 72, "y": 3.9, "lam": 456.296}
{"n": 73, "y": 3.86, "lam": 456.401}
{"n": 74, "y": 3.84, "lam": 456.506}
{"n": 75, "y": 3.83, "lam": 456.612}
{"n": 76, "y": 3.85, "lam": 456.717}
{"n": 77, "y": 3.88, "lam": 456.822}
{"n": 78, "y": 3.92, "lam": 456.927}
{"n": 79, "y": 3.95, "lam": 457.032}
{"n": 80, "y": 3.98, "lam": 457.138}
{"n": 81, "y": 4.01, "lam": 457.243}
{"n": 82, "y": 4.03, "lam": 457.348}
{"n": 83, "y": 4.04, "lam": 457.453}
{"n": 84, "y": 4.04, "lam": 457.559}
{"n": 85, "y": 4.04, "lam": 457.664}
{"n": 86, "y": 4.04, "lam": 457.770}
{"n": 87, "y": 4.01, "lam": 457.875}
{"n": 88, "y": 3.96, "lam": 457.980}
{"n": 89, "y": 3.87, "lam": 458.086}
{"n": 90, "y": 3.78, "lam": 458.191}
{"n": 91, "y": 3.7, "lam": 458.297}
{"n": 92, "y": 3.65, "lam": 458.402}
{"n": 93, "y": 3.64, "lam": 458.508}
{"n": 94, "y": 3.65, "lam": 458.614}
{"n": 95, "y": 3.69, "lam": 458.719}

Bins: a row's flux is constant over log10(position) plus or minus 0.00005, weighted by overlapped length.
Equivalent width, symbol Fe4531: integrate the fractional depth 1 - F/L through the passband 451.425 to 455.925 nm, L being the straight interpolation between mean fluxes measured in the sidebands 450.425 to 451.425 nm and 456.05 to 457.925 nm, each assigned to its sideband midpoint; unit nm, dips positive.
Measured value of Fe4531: 0.452 nm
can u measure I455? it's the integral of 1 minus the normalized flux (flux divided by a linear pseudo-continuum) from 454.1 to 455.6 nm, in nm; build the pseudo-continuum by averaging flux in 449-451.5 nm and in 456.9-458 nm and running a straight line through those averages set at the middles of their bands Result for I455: 0.11 nm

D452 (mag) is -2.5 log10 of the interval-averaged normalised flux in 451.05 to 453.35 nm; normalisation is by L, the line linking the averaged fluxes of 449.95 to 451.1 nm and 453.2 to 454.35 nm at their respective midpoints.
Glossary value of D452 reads 0.05 mag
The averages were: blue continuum 4.08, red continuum 3.6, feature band 3.67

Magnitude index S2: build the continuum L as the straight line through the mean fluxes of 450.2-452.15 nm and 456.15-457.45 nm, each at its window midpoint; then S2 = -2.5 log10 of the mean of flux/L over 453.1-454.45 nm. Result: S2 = 0.116 mag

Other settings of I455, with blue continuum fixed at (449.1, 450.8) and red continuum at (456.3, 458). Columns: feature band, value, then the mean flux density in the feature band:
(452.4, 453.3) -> 0.12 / 3.33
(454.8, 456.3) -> 0.05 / 3.78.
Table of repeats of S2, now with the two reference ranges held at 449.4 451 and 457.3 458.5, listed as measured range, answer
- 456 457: 0.01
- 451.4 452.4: 0.01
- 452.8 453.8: 0.16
